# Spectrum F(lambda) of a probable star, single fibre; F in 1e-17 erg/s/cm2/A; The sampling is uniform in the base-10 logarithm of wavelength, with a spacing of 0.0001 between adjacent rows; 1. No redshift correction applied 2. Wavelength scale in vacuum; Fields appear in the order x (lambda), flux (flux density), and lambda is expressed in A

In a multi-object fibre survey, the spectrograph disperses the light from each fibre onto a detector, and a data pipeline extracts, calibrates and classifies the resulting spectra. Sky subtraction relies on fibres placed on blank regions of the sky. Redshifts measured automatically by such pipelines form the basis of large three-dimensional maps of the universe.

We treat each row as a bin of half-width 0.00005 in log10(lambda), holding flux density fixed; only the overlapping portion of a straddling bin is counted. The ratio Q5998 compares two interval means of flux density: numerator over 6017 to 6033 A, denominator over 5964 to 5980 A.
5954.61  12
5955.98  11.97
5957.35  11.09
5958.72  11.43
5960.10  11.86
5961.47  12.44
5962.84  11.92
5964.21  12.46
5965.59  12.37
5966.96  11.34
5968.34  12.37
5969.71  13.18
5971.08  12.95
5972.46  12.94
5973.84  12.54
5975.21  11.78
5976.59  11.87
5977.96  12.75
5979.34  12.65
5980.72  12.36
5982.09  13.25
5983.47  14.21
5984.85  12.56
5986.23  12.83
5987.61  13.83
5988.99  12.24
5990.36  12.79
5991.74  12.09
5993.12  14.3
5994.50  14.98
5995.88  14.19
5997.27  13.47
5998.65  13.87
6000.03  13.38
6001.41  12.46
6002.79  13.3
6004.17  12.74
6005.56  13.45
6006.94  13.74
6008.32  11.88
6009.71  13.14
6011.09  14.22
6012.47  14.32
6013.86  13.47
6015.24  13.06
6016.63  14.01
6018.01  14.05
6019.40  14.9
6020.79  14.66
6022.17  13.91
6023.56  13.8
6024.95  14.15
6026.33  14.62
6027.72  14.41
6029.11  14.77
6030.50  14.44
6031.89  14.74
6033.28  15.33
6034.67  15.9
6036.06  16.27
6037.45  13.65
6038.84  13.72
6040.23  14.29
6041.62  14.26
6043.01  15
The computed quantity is 1.2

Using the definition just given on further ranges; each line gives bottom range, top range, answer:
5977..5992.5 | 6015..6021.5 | 1.10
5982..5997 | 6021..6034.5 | 1.08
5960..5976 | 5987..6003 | 1.09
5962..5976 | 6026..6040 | 1.19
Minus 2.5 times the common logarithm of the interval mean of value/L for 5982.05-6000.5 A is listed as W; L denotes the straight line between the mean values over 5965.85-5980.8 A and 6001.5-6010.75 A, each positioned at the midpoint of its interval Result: -0.05 mag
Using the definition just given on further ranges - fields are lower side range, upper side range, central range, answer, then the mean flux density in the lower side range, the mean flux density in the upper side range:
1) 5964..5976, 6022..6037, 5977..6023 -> 0.01 mag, 12.4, 14.8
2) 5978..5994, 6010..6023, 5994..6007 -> 0.00 mag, 13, 14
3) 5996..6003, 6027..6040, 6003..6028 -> 0.02 mag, 13.4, 14.8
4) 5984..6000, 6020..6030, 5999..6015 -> 0.04 mag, 13.4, 14.3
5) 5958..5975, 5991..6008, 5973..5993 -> 0.01 mag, 12.3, 13.5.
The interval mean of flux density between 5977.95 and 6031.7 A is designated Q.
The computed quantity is 13.6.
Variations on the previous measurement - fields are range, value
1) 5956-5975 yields 12.2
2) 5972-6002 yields 13.1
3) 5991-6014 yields 13.5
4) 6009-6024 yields 14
